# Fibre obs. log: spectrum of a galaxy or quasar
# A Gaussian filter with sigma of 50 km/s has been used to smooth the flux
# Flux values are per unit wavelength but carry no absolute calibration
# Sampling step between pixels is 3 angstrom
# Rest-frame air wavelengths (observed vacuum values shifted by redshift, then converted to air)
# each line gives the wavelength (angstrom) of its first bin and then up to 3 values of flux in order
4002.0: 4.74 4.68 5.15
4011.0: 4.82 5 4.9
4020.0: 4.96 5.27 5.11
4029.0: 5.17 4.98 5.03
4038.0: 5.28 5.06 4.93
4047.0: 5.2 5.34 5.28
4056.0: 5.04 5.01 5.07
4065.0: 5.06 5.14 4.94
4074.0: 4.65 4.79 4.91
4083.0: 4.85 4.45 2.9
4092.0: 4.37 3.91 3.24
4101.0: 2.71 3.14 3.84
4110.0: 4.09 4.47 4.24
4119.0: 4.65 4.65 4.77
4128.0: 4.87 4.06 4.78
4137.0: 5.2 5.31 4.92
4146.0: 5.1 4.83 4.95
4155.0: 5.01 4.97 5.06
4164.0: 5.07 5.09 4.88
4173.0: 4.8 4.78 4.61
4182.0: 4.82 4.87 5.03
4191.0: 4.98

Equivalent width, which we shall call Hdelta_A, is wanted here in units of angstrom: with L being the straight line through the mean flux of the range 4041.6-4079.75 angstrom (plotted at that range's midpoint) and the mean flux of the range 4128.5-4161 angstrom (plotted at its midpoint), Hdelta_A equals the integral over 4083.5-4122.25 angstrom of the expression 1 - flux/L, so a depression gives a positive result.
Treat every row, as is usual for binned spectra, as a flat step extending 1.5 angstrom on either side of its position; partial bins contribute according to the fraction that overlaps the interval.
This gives 8.4 angstrom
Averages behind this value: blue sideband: 5.03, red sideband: 4.92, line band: 3.9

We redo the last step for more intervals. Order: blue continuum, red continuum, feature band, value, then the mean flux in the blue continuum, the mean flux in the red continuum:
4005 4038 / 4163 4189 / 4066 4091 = 2.0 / 5.03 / 4.88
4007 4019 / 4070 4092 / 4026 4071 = -3.8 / 4.96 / 4.48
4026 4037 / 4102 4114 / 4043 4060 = -1.4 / 5.08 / 3.81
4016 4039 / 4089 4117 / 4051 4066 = -1.9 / 5.09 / 3.72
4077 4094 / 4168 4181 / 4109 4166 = -2.5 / 4.33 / 4.78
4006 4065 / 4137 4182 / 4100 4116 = 4.1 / 5.08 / 4.96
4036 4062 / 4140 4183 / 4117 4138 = 1.3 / 5.14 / 4.94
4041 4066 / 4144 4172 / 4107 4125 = 2.3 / 5.11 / 4.99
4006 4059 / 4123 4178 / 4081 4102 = 4.9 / 5.08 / 4.91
